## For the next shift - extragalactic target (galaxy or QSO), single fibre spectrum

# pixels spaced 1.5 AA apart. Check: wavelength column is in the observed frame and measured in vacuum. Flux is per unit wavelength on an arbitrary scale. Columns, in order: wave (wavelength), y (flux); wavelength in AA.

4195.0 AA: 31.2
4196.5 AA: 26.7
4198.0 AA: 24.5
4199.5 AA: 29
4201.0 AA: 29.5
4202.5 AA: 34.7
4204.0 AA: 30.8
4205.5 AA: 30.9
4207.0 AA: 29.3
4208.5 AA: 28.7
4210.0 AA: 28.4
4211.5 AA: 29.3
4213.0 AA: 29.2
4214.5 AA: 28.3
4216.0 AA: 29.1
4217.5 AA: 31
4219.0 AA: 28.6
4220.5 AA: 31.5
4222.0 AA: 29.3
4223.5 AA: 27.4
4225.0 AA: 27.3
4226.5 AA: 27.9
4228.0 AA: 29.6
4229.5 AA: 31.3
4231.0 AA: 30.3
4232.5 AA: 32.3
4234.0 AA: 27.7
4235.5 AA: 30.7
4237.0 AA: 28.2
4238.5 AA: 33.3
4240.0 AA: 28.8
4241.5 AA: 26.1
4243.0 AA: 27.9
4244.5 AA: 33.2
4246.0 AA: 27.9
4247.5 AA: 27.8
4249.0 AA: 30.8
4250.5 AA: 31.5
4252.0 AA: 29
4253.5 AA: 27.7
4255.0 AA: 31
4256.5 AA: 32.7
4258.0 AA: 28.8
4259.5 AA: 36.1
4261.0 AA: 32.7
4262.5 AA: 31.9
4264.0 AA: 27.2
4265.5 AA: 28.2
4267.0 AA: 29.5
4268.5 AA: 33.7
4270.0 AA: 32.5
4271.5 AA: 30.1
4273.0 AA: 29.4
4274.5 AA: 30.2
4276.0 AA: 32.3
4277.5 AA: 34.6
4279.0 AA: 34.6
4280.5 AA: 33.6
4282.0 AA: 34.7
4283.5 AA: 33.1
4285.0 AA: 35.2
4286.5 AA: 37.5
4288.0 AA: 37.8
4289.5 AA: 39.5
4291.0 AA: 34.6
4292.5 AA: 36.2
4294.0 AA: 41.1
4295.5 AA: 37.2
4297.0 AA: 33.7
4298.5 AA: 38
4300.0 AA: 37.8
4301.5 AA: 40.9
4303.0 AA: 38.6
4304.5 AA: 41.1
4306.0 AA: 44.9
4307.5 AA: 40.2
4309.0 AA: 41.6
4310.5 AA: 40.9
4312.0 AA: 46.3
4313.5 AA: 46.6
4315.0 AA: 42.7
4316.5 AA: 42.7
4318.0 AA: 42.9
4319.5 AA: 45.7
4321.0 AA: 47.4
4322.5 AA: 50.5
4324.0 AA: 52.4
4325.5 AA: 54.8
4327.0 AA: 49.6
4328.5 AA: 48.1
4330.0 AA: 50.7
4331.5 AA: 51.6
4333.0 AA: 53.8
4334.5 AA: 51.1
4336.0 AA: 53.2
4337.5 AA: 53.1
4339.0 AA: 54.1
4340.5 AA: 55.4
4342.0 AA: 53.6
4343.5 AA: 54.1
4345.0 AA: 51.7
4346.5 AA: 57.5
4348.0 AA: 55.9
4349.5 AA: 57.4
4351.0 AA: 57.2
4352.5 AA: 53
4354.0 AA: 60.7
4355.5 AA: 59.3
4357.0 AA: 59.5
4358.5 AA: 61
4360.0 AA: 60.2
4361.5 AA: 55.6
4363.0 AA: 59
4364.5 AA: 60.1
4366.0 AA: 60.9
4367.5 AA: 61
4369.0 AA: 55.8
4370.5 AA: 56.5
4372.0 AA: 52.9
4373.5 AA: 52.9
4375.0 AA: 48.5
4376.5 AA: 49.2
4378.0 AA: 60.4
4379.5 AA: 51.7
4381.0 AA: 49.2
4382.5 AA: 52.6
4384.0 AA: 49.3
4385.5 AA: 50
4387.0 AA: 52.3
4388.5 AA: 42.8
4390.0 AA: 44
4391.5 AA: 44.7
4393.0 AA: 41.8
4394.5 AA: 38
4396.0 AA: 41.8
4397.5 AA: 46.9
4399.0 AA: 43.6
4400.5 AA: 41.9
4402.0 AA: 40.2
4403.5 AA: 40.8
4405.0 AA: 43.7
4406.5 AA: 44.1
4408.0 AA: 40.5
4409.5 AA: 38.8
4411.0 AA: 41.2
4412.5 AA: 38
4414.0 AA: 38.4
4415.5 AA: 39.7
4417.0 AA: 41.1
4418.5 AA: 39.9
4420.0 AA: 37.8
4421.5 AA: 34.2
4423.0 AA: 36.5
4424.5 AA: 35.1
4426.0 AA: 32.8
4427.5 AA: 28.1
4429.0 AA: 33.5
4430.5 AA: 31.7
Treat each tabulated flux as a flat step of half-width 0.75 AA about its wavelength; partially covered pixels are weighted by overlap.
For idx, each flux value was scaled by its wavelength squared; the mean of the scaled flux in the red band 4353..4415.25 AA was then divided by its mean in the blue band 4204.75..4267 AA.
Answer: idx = 1.78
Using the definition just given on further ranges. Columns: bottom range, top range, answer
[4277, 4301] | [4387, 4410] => 1.24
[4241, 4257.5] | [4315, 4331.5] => 1.69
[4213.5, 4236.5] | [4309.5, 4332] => 1.68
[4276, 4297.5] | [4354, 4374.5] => 1.68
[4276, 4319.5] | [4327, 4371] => 1.47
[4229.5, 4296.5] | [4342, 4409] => 1.69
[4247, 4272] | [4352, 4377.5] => 1.95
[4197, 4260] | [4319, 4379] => 1.95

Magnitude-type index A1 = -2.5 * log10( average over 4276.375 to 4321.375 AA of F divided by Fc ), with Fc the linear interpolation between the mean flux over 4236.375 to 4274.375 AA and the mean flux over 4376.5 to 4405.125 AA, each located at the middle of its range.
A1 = -0.11 mag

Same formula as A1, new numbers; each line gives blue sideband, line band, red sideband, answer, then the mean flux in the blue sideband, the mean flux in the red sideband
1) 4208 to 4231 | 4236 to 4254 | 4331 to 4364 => 0.17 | 29.2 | 55.9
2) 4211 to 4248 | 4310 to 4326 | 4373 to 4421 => -0.24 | 29.4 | 44.5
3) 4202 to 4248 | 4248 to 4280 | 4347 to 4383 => 0.19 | 29.6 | 56.3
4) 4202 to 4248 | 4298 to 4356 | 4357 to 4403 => -0.13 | 29.6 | 50.9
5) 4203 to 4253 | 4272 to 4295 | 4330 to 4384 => 0.16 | 29.5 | 55.3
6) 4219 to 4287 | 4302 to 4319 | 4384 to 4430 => -0.23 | 30.8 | 40.5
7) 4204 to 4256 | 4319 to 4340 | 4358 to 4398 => -0.15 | 29.5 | 51.8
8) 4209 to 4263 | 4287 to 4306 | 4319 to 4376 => 0.13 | 29.8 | 54.6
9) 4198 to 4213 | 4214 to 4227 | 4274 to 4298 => 0.07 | 29.7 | 35.5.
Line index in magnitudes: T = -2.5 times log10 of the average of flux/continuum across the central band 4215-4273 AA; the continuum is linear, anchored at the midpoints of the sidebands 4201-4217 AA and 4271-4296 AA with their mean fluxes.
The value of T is 0.08 mag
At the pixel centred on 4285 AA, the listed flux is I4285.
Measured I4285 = 35.2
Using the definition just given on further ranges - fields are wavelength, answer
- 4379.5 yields 51.7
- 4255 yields 31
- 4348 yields 55.9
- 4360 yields 60.2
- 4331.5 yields 51.6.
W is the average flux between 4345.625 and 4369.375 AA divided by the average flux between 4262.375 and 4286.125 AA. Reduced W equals 1.8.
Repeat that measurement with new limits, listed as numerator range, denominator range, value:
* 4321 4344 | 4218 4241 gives 1.76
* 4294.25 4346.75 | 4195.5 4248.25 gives 1.60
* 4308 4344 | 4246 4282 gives 1.58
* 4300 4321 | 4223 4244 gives 1.46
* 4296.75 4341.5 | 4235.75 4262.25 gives 1.54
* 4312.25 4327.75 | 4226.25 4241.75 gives 1.59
